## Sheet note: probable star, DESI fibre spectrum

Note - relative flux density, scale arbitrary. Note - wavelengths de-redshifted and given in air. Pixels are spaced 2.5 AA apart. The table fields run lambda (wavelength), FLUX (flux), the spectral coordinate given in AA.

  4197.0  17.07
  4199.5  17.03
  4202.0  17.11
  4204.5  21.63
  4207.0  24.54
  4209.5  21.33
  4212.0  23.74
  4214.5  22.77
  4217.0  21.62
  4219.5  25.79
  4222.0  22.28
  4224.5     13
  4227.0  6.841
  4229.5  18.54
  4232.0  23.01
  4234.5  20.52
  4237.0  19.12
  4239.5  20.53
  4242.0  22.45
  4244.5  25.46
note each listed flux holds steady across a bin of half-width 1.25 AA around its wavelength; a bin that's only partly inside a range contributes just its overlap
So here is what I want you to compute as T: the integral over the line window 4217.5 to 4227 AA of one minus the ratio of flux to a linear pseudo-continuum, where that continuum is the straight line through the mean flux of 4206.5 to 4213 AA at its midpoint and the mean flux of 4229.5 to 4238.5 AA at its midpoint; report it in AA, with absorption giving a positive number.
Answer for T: 1.4 AA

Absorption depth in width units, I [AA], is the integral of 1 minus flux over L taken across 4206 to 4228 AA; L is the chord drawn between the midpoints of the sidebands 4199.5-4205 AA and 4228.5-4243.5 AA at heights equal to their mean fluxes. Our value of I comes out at -1.00 AA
